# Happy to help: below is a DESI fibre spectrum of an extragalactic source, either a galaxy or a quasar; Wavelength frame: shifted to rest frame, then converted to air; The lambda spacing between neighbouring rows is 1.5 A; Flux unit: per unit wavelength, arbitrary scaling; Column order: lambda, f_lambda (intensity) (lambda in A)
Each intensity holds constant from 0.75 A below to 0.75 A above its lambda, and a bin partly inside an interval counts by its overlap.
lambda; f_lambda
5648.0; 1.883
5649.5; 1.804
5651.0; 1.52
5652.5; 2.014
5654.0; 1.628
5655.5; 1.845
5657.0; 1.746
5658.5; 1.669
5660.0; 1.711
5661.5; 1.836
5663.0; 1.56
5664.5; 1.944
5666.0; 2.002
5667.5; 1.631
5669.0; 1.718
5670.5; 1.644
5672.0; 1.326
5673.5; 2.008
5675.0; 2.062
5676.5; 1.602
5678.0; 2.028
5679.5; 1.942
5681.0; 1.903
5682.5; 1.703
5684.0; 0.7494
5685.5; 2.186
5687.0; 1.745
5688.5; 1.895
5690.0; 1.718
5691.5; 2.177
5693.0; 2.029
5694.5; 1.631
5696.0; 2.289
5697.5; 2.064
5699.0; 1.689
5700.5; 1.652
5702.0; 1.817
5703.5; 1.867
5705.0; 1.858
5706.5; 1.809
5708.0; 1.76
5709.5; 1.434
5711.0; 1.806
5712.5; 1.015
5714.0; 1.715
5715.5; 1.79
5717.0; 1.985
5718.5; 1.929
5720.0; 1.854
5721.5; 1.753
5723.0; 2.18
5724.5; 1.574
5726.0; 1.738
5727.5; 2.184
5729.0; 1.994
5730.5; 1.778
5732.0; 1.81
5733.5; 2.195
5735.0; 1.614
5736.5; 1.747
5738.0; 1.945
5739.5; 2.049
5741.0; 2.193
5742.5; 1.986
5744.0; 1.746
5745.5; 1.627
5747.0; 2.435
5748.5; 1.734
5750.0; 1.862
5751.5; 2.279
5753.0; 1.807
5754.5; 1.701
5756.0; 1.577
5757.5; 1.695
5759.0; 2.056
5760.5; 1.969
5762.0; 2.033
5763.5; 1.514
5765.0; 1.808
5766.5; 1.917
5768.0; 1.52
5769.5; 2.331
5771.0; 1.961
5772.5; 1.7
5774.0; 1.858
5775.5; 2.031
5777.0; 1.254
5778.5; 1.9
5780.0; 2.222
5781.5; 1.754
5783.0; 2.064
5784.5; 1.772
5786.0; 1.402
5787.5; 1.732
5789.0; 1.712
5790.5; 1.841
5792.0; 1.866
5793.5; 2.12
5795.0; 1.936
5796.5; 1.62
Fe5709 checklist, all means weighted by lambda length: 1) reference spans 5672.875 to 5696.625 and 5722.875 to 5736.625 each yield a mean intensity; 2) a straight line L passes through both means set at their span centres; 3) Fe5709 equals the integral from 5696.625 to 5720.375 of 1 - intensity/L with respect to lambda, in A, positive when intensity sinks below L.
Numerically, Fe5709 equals 1.4 A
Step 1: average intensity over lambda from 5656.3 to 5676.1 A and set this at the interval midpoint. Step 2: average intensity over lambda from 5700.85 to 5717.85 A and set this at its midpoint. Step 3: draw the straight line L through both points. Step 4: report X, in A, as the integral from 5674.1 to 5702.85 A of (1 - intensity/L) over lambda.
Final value -1.7 A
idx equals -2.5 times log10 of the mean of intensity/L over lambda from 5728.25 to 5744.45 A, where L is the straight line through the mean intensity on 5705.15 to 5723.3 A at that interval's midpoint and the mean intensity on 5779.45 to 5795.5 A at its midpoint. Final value -0.08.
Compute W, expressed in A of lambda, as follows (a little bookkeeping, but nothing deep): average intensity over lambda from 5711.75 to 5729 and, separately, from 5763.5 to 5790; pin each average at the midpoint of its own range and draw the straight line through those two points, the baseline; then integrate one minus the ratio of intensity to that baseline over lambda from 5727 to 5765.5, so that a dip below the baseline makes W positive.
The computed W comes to -1.9 A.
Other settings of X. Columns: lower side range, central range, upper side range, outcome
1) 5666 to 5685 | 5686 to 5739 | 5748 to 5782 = -1.93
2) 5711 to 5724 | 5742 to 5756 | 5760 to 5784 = -0.49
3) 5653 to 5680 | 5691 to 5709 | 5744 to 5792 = -0.82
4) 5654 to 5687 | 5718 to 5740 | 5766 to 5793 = -1.18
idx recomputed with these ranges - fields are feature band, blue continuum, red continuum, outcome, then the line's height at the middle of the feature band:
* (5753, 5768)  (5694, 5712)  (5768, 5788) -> 0.02 mag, 1.83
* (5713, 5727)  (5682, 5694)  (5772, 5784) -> -0.02 mag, 1.8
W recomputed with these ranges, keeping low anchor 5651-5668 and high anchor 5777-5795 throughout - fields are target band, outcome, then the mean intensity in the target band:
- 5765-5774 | -0.3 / 1.88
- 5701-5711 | 0.2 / 1.76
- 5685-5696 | -0.9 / 1.93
